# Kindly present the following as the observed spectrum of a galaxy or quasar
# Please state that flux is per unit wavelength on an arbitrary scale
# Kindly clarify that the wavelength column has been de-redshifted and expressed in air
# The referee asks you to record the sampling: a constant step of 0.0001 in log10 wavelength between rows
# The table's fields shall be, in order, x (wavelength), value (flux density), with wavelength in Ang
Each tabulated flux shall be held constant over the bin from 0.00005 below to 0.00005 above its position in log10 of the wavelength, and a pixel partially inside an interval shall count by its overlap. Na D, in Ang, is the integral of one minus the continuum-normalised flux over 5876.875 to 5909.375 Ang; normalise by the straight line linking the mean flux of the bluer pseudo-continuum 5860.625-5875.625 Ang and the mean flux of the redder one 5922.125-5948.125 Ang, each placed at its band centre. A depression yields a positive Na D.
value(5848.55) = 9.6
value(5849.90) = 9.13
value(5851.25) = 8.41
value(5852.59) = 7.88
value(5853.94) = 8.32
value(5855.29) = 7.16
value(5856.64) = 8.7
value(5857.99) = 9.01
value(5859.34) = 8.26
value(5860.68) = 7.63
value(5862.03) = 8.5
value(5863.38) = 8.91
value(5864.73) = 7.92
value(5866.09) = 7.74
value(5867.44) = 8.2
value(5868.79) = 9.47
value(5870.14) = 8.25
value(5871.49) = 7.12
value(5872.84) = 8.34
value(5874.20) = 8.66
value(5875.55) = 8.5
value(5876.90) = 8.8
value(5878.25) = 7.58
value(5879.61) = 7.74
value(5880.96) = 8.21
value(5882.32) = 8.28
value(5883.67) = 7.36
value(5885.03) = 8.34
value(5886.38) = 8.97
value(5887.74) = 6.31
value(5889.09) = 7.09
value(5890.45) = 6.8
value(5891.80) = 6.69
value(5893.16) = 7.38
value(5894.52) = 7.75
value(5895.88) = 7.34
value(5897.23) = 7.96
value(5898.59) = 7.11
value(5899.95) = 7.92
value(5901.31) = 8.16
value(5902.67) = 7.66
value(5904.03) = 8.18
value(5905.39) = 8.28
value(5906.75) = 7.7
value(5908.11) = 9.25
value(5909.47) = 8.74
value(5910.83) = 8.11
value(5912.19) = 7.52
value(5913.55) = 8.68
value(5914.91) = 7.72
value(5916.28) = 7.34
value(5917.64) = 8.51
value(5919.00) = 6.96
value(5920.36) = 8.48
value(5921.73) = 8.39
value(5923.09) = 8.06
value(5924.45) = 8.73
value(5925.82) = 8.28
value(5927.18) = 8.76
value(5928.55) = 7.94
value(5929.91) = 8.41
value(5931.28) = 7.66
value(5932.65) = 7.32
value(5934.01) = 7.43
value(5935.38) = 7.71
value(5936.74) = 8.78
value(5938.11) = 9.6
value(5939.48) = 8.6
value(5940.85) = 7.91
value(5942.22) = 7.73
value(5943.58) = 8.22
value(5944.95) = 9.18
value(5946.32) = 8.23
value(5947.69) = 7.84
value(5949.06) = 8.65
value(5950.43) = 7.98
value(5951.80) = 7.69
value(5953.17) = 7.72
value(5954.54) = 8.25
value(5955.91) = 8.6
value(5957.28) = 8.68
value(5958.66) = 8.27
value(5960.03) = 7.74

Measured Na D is 1.9 Ang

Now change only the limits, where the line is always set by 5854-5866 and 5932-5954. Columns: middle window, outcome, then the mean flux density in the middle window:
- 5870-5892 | 1.01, 7.84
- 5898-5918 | 0.34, 8.05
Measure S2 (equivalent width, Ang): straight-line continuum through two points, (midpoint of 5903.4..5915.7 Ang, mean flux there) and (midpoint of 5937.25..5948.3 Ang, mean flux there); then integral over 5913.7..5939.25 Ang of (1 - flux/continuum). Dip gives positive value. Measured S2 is 0.59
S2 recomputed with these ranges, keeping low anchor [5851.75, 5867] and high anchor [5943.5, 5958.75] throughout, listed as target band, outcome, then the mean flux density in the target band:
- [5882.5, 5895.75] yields 1.3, 7.44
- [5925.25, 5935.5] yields 0.4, 7.95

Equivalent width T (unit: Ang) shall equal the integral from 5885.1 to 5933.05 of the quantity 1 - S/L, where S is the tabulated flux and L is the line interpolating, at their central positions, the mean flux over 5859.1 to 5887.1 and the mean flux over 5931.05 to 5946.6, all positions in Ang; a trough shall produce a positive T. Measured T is 1.9 Ang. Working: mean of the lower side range 8.22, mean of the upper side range 8.21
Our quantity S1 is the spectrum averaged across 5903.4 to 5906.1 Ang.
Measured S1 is 8.22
